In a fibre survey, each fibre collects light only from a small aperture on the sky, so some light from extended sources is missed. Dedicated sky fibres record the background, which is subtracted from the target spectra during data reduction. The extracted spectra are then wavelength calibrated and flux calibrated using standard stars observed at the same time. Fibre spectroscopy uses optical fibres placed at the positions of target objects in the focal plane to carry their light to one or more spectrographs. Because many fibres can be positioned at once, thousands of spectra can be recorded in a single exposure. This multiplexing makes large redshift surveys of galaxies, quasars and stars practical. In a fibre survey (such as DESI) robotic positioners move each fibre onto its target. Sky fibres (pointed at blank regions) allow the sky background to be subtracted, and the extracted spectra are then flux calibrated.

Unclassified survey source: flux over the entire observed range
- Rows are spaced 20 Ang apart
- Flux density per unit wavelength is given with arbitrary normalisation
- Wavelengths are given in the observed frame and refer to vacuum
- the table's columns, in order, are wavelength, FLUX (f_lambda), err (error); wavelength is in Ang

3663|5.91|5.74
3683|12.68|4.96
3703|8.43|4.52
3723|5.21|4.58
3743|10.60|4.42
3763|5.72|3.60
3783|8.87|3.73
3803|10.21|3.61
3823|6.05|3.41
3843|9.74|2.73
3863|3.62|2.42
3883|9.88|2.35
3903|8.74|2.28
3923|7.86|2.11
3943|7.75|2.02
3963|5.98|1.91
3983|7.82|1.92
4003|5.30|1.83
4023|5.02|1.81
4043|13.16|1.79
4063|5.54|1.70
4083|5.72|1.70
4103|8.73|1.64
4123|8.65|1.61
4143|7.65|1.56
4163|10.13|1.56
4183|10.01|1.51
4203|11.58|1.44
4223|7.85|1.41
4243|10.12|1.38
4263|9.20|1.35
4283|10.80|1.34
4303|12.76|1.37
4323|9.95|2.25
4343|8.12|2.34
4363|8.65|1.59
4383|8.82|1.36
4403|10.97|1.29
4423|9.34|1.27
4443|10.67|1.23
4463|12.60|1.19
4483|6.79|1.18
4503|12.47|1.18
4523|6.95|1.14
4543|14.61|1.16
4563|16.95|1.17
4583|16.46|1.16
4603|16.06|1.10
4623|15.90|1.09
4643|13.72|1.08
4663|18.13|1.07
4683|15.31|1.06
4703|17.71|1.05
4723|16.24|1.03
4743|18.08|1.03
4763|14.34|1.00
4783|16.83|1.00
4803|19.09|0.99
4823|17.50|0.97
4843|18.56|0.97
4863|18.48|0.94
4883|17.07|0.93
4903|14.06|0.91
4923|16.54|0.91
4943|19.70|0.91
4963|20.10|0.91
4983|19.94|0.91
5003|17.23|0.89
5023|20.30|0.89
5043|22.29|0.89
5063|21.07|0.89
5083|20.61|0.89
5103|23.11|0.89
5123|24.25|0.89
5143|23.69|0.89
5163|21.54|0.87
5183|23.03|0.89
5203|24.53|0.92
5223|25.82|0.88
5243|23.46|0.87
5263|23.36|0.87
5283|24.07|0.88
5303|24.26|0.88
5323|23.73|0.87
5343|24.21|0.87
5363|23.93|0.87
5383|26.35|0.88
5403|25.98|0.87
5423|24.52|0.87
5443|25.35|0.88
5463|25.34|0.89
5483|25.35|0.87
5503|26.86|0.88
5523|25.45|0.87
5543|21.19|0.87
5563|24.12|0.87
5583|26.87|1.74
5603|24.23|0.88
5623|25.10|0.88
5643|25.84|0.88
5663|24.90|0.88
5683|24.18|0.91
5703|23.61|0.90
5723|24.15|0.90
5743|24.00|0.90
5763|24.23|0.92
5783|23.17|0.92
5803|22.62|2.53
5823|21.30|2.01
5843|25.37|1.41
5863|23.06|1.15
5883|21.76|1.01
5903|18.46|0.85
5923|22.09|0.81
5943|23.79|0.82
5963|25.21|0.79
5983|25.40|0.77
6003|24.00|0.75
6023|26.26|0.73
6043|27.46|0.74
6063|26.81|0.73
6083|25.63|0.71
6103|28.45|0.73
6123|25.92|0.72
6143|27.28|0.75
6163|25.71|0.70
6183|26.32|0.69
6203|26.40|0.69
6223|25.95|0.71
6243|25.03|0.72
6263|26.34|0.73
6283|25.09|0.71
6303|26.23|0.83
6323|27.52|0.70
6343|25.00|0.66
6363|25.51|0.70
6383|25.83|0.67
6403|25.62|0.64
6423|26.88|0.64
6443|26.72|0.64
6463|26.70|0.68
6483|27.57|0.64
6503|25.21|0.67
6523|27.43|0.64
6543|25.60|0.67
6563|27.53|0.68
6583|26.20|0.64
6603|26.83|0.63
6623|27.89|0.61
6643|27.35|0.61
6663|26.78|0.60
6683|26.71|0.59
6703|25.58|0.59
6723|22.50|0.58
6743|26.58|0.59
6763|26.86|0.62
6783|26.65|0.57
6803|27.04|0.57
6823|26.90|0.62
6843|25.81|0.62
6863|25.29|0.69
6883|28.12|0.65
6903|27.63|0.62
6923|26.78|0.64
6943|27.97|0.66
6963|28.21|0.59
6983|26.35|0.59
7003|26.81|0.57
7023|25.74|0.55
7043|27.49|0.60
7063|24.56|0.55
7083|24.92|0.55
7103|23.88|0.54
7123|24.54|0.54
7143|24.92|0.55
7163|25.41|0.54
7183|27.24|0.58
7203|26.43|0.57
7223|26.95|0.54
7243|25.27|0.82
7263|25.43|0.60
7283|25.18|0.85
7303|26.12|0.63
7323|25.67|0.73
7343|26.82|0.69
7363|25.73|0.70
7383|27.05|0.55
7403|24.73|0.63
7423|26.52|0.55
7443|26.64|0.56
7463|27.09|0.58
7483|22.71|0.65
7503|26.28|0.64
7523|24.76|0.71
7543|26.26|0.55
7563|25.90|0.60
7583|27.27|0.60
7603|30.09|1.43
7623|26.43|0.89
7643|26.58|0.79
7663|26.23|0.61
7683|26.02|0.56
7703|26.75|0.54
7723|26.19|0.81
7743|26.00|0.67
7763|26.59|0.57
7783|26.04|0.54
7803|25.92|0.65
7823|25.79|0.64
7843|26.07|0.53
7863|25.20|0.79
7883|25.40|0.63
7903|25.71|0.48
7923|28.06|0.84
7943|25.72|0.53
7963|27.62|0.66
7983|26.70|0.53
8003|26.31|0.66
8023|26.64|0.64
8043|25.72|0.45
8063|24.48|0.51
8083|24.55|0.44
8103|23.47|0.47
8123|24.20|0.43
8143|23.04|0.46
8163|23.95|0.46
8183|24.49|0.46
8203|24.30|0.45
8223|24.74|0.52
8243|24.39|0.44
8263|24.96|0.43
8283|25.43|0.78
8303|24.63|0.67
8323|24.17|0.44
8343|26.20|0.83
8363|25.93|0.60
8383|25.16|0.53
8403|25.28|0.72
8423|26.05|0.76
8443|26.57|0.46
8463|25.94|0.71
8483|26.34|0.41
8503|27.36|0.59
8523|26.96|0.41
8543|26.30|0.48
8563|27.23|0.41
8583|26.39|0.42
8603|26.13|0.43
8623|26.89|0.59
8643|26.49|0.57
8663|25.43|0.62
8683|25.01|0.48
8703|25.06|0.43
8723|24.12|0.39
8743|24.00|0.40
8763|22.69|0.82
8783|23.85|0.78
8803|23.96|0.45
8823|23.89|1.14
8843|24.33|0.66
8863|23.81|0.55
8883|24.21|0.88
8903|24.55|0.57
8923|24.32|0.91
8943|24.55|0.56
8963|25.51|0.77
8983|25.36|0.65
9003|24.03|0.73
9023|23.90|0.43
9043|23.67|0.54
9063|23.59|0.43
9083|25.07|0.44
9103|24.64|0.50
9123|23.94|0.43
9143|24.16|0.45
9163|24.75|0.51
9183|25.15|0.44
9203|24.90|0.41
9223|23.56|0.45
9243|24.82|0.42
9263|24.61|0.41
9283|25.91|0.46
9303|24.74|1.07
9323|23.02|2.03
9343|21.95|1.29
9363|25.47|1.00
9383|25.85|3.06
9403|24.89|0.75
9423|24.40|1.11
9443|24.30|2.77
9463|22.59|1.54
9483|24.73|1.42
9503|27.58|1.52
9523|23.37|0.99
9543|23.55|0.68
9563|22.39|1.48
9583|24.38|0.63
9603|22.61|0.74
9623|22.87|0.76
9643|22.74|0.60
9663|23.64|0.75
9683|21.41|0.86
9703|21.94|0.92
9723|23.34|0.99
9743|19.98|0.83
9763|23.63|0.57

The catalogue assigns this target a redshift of 0.140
